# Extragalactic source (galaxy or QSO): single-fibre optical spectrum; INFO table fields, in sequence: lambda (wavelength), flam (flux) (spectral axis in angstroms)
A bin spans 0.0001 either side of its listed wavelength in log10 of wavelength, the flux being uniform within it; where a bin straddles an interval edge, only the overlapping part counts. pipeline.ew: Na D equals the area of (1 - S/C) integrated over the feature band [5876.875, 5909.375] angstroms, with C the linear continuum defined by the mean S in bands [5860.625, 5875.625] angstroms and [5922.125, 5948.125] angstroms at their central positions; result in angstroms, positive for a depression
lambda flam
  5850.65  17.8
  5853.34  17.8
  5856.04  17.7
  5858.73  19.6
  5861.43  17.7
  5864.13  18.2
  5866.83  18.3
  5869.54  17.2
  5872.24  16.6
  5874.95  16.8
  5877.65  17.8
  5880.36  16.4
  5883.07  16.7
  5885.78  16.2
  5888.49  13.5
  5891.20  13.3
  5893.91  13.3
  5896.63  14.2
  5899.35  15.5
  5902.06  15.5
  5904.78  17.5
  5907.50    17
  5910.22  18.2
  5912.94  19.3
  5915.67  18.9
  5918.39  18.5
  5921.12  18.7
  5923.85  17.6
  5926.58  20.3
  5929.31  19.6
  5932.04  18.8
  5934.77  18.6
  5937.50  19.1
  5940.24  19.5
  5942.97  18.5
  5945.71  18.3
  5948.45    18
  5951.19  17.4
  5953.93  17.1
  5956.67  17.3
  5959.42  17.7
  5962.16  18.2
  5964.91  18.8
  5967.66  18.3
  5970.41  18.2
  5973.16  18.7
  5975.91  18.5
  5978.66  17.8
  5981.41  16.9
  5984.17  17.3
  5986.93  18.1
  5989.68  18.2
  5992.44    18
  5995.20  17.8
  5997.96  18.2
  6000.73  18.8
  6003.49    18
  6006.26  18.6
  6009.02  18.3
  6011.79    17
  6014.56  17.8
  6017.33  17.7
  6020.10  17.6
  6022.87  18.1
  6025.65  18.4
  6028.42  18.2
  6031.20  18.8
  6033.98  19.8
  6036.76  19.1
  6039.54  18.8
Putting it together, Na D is 4.4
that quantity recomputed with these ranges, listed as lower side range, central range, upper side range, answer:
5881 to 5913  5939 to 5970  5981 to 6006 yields -1.9 angstroms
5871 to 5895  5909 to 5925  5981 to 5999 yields -2.2 angstroms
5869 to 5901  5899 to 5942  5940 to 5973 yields -3.9 angstroms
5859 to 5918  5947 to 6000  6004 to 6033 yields -1.1 angstroms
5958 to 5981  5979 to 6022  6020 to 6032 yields 0.8 angstroms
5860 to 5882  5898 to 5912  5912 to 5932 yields 1.2 angstroms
